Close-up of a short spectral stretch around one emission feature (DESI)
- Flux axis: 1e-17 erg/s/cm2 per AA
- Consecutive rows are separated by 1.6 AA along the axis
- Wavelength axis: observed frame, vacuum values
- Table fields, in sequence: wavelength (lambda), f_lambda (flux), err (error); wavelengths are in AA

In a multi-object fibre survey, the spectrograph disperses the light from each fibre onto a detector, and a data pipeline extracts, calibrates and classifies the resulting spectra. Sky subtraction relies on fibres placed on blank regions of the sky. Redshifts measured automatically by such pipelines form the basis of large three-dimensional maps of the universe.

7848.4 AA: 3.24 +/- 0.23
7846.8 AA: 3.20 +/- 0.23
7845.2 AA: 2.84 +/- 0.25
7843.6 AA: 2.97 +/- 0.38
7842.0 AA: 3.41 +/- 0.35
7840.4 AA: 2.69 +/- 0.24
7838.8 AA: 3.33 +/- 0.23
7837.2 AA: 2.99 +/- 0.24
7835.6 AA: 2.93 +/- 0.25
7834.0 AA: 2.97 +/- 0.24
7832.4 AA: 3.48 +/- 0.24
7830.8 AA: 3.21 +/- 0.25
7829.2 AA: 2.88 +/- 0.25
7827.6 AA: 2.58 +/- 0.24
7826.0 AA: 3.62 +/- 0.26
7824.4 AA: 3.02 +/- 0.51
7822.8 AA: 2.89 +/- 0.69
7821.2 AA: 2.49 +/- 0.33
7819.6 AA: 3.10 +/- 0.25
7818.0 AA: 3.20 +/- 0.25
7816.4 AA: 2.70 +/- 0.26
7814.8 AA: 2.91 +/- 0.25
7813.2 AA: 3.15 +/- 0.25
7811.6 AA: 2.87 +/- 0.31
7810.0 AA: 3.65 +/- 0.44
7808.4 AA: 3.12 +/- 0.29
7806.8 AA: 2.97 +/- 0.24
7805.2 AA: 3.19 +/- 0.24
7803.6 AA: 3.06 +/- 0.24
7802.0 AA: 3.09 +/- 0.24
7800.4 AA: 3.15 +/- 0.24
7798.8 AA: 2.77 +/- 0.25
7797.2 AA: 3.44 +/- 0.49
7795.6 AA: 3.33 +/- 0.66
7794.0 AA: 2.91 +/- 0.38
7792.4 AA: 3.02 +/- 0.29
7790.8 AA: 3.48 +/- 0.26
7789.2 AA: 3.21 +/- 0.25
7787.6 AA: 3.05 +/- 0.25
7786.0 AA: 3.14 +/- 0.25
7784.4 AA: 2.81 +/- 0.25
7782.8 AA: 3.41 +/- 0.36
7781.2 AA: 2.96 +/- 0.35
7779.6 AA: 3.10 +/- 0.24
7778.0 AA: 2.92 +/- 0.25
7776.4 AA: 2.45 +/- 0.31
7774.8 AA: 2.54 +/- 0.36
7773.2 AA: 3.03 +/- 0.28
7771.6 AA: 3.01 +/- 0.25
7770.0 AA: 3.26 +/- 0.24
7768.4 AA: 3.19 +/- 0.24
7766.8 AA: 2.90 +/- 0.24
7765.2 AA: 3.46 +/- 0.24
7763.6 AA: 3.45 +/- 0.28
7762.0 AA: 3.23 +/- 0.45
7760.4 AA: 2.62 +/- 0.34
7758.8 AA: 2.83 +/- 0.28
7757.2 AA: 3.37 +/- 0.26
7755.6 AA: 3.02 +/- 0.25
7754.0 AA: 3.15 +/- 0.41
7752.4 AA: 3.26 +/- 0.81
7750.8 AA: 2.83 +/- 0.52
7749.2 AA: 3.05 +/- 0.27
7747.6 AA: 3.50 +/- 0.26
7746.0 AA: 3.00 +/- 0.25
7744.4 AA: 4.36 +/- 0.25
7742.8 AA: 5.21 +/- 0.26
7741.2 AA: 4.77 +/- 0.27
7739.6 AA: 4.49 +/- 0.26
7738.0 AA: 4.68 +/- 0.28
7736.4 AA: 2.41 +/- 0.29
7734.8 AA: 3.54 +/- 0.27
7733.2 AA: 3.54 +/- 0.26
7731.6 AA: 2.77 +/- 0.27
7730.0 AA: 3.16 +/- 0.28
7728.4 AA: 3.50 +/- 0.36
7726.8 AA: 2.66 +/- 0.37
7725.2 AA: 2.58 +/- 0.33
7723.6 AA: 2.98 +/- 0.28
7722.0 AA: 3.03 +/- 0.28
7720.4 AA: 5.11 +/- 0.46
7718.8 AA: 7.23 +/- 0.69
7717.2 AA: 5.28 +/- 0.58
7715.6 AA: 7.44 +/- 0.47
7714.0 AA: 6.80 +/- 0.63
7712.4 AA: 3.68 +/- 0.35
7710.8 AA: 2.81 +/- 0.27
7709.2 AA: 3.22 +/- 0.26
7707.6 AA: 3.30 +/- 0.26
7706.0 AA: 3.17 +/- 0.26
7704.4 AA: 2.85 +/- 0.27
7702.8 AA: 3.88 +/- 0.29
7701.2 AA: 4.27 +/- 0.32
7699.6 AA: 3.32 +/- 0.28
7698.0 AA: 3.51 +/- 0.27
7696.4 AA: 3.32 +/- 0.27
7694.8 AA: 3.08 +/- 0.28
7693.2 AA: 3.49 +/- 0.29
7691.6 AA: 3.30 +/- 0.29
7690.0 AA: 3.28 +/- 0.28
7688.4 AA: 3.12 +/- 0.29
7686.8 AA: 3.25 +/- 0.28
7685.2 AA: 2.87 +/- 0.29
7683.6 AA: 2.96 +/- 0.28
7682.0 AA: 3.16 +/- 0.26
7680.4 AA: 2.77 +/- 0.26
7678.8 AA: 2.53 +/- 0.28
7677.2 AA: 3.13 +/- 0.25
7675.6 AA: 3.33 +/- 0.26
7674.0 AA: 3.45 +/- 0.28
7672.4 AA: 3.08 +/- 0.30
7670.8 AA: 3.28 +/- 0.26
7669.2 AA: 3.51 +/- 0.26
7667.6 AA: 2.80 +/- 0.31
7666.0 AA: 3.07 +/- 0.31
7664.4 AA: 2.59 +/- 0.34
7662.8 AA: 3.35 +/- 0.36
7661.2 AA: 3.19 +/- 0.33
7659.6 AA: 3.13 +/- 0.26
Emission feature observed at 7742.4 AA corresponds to [N II] 6583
